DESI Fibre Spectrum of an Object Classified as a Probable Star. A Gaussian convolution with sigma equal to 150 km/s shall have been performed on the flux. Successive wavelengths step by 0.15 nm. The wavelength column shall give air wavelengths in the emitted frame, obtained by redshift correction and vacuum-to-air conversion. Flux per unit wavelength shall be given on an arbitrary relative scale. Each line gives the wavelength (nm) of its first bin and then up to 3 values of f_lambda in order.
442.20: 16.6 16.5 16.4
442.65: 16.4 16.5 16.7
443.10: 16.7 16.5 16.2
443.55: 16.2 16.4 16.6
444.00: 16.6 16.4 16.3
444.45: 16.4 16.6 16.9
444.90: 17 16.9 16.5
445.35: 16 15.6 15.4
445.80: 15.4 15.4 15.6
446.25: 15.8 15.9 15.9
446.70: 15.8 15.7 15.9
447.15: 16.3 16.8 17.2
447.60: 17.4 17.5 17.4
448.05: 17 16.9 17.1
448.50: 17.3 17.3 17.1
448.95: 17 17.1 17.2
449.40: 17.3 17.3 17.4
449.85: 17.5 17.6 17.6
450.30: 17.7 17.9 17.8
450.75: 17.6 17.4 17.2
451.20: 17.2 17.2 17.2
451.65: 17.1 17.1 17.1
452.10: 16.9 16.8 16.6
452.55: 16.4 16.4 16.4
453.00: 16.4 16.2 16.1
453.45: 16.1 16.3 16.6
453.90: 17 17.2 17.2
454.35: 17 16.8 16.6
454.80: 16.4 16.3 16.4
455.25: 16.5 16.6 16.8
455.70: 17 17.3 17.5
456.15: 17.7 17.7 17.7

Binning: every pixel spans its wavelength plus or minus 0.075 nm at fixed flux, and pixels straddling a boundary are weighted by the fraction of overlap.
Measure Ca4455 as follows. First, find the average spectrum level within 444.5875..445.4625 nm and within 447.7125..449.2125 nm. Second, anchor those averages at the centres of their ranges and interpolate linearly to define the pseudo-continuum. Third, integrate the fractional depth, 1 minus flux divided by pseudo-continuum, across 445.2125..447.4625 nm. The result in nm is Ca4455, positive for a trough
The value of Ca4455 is 0.124 nm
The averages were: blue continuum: 16.6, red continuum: 17.2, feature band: 15.9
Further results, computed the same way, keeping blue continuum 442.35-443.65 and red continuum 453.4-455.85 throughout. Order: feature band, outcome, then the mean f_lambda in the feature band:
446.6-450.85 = -0.14 nm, 17.1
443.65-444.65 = 0.00 nm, 16.5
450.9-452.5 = -0.04 nm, 17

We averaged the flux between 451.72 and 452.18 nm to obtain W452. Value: 17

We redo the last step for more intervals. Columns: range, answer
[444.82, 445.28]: 16.8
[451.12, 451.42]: 17.2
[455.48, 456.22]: 17.3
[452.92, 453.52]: 16.2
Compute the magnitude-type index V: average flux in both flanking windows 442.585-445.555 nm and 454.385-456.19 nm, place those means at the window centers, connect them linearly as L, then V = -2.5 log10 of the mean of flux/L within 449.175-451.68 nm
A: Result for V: -0.049 mag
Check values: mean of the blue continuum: 16.5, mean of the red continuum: 16.8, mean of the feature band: 17.4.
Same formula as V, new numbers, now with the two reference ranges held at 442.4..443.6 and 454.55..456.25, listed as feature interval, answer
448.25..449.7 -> -0.04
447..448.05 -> -0.03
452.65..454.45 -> 0.01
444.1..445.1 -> -0.01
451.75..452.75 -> 0.00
